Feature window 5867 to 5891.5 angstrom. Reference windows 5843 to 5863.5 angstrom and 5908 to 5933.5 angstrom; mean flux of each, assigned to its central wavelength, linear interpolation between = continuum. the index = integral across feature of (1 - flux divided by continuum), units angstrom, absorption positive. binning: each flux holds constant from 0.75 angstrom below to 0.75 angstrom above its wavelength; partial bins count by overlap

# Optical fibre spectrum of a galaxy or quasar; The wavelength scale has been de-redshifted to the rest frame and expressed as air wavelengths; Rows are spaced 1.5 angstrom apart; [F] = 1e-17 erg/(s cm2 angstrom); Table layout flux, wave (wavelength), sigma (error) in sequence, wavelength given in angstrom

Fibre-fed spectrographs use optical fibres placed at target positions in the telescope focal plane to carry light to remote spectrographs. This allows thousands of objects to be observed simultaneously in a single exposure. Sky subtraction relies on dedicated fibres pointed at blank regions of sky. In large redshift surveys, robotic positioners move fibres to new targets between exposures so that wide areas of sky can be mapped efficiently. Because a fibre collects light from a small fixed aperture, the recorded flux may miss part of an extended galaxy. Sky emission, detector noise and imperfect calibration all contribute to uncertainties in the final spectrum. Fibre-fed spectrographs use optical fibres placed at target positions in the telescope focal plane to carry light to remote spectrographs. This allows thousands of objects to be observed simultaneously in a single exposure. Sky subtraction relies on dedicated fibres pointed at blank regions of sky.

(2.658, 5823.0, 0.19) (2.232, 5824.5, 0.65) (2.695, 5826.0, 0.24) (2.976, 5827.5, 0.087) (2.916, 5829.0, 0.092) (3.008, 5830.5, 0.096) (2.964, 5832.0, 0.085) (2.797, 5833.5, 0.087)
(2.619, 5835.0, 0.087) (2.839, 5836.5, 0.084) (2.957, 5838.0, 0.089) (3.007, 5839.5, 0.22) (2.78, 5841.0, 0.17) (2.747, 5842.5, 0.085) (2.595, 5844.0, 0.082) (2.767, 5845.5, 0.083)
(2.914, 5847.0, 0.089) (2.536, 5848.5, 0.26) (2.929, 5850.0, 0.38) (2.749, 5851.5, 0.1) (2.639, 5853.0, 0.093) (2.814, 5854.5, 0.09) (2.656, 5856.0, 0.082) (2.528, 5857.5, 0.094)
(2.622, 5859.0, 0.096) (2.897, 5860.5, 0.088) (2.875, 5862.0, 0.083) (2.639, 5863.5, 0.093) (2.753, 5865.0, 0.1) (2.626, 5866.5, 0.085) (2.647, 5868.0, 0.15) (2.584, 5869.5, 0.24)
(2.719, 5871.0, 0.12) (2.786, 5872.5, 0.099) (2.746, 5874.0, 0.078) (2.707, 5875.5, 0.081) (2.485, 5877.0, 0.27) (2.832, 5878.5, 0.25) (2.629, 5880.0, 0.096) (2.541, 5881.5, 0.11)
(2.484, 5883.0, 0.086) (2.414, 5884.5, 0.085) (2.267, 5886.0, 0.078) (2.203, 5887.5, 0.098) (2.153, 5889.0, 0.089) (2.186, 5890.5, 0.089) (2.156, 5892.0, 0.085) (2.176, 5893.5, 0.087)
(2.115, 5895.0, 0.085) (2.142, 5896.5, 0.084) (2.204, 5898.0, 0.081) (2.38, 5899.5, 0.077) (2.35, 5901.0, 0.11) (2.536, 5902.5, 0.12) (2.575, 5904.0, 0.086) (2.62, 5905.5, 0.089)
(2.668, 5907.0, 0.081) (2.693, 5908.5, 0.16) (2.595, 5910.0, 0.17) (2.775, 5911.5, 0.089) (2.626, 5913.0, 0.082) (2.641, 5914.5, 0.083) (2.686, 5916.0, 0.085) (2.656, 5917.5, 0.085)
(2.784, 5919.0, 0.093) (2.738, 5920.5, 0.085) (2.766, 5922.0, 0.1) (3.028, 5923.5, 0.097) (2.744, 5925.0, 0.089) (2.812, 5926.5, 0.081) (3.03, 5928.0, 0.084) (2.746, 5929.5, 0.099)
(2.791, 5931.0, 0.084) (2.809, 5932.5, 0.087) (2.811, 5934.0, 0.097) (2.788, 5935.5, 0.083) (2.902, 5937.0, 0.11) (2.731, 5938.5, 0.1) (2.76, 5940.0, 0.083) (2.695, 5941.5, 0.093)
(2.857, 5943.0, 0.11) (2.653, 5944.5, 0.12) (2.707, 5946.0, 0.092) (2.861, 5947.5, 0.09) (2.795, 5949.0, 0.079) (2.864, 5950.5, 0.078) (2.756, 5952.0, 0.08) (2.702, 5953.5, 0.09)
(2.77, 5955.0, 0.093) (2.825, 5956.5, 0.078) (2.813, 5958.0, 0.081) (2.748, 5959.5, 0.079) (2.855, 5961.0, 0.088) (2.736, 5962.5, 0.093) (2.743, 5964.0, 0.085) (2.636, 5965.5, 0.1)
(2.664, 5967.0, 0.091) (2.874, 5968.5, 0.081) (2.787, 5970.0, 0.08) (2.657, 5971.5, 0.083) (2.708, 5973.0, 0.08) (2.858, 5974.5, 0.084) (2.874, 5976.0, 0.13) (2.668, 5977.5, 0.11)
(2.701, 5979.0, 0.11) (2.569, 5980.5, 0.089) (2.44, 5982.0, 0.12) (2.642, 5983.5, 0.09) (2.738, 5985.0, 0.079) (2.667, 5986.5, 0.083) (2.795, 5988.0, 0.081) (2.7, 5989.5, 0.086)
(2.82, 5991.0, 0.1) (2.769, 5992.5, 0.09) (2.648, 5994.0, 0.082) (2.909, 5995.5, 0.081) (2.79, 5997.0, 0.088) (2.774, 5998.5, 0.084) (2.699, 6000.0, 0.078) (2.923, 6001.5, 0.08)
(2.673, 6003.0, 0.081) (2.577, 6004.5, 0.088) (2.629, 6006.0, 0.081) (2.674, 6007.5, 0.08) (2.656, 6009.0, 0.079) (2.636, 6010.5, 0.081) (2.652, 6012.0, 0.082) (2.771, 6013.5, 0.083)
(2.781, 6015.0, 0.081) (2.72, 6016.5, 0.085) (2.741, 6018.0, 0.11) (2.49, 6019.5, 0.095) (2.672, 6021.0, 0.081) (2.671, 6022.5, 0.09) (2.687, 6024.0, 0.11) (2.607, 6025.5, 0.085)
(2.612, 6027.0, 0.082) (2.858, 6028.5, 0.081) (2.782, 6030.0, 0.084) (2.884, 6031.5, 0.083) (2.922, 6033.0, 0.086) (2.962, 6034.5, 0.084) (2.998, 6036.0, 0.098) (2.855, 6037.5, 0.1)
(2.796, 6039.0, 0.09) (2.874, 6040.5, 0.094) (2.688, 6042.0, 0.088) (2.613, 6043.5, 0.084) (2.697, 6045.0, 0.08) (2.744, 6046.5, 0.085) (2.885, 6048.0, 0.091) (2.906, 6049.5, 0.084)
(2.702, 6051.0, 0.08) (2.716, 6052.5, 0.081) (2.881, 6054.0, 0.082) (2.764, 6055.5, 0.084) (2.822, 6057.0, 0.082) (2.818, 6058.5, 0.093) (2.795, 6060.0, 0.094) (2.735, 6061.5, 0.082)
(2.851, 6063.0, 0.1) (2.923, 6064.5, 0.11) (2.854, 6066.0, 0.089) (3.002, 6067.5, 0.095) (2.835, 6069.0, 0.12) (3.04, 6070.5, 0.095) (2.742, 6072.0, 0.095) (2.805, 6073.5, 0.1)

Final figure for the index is 2.0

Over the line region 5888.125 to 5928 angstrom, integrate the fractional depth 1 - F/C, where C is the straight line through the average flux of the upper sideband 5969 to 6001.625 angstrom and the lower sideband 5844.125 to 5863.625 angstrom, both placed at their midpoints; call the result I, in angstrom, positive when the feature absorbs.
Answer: 2.8 angstrom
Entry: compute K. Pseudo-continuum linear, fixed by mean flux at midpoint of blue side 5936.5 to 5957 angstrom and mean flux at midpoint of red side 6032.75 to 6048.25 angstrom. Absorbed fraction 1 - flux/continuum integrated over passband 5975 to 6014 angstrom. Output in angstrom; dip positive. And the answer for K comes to 1.2 angstrom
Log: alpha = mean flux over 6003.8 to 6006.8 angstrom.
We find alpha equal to 2.6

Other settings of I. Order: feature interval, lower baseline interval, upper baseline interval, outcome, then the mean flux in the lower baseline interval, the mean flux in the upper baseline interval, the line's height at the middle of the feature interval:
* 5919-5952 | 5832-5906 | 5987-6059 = -1.7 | 2.59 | 2.75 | 2.66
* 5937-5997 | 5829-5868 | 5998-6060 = 0.3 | 2.77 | 2.75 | 2.76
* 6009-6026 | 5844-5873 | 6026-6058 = 0.7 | 2.72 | 2.81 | 2.79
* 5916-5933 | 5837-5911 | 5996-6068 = -1.0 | 2.59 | 2.77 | 2.64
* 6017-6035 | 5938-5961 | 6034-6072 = 0.5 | 2.77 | 2.83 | 2.81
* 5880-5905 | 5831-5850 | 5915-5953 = 4.3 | 2.8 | 2.79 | 2.79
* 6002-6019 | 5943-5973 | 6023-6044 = 0.6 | 2.76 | 2.8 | 2.79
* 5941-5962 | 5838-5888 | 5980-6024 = -0.7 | 2.68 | 2.7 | 2.69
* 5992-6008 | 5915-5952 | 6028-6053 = 0.4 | 2.79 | 2.82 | 2.81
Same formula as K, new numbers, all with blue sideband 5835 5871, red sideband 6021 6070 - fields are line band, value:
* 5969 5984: 0.5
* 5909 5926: 0.2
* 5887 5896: 1.9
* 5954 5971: 0.1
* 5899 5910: 0.8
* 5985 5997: 0.1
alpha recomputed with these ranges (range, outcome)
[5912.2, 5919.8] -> 2.68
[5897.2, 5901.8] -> 2.31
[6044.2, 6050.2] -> 2.81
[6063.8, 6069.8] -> 2.9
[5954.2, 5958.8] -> 2.8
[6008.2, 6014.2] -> 2.68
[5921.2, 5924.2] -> 2.89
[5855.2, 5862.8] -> 2.72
